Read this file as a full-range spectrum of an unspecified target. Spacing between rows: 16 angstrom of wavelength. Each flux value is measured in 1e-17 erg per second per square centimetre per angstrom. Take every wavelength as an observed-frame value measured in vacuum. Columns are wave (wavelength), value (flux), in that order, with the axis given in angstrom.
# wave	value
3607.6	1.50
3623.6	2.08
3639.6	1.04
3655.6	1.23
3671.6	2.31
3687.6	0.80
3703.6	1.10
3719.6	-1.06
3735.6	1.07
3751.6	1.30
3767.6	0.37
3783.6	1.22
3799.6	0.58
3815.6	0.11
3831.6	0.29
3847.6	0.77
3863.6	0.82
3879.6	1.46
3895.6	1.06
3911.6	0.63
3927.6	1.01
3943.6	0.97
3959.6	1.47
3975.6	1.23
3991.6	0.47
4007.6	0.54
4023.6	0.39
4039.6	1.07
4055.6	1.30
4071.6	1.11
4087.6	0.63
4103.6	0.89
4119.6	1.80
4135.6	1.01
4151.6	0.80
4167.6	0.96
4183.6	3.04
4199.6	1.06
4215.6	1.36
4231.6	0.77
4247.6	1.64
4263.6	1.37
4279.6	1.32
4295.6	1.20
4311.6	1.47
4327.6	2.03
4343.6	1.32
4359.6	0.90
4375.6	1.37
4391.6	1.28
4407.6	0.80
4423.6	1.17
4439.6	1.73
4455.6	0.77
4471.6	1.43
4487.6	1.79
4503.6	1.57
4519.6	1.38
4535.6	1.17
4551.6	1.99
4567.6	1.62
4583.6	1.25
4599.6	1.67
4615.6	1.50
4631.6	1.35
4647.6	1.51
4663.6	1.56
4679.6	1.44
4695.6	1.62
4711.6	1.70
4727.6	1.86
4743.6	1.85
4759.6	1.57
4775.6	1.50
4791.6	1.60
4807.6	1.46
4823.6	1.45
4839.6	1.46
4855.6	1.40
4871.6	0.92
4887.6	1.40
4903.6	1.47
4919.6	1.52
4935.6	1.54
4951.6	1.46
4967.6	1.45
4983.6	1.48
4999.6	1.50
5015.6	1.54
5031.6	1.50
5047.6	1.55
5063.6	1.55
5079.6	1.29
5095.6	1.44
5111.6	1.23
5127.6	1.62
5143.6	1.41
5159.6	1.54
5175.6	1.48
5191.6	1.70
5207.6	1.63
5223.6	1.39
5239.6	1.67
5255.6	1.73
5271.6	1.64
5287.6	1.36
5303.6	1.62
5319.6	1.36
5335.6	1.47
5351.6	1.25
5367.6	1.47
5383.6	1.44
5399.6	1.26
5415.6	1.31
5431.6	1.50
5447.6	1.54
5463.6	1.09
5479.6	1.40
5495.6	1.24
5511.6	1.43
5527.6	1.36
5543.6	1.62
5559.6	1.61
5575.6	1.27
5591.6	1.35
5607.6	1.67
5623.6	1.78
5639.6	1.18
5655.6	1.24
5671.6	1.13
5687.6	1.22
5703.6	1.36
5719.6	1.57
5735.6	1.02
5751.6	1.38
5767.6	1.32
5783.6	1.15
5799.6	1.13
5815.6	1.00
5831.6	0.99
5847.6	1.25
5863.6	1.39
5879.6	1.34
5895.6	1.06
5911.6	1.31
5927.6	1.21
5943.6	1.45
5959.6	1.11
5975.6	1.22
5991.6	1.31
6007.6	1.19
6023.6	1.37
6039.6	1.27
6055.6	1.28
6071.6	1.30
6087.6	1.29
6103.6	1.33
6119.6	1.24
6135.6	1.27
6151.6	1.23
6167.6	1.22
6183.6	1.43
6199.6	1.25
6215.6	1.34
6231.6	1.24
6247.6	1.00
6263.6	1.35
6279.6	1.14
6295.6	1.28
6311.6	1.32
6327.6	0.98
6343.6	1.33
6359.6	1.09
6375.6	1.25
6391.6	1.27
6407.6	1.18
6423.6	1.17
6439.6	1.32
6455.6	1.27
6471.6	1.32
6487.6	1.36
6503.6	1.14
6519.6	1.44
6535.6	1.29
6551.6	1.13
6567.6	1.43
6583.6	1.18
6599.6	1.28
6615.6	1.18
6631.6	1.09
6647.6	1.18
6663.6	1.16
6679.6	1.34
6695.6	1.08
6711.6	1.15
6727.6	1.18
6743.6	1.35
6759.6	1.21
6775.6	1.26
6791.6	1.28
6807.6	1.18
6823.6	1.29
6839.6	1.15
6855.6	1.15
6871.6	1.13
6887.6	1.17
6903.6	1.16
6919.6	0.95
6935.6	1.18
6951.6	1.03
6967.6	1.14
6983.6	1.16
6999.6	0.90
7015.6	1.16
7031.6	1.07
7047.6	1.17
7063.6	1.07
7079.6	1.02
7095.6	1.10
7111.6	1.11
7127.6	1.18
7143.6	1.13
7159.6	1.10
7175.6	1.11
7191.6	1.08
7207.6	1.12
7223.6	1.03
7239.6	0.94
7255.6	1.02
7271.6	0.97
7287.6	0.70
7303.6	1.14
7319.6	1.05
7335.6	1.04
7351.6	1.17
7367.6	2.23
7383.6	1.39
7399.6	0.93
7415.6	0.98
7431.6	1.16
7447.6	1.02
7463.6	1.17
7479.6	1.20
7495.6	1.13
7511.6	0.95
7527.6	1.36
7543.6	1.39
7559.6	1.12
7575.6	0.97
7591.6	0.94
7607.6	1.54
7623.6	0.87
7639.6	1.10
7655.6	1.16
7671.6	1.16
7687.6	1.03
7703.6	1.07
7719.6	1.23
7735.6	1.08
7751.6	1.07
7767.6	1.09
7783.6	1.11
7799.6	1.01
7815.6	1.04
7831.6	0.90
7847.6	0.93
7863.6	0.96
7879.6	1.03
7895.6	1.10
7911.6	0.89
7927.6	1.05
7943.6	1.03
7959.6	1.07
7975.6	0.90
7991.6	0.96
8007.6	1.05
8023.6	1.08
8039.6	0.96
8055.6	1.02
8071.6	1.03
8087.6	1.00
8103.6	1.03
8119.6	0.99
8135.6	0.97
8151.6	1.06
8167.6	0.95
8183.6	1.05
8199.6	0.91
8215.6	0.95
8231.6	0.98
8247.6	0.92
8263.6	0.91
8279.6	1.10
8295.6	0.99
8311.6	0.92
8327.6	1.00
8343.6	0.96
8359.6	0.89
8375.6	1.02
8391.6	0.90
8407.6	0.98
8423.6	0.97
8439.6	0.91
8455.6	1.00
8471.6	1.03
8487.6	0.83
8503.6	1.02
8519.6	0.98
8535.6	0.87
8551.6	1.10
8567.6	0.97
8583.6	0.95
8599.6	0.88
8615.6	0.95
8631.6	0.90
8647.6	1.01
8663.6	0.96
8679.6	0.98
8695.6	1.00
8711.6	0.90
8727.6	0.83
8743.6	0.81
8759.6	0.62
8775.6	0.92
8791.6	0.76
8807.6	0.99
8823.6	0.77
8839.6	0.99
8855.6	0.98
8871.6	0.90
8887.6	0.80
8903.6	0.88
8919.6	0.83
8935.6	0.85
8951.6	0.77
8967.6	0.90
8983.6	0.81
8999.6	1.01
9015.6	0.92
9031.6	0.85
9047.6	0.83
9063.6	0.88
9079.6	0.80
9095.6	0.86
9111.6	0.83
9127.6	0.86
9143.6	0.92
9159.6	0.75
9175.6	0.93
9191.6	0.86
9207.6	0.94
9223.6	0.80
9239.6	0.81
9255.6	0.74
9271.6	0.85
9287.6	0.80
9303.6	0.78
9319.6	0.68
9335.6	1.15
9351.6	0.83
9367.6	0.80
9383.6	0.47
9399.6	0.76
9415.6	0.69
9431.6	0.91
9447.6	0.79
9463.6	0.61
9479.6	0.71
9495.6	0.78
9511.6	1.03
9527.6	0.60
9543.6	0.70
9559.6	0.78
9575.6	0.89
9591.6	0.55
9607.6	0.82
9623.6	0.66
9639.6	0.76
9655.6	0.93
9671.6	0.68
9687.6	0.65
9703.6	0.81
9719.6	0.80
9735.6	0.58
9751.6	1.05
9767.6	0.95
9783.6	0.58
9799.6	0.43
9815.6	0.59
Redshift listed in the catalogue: 0.12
